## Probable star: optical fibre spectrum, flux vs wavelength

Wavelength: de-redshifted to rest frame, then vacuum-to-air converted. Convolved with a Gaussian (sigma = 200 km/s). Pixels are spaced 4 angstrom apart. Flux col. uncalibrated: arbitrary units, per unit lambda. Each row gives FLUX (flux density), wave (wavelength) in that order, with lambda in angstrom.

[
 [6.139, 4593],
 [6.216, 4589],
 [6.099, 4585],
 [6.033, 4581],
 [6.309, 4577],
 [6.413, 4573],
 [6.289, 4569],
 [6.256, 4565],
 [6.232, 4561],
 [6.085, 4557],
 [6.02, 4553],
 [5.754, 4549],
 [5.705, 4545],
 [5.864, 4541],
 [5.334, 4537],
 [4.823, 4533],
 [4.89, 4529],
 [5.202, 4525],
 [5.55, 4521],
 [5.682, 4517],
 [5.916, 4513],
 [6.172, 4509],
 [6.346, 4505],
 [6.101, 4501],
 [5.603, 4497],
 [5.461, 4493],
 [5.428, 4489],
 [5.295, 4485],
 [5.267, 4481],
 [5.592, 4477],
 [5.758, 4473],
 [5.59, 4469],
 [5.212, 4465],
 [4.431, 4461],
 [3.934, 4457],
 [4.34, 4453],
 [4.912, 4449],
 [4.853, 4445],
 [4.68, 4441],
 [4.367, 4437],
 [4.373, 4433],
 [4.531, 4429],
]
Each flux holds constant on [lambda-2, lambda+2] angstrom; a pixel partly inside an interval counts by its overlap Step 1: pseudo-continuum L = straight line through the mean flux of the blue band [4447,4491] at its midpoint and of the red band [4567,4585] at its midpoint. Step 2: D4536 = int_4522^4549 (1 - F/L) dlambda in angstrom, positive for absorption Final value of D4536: 2.12 angstrom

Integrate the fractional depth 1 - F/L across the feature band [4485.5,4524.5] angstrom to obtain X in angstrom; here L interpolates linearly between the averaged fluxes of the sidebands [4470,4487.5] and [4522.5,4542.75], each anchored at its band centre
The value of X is -3.0 angstrom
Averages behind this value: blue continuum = 5.48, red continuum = 5.22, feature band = 5.76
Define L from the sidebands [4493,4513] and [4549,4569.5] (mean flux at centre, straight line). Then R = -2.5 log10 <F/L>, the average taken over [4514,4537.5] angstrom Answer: 0.15 mag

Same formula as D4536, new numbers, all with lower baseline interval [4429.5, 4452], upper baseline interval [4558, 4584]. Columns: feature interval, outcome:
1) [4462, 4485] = -1.8 angstrom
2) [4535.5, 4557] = 0.6 angstrom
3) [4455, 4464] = 1.0 angstrom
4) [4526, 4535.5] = 1.4 angstrom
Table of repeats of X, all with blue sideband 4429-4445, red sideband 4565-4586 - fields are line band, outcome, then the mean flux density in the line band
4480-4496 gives -0.7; 5.38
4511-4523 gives -0.4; 5.72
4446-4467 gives 0.8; 4.58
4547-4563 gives -0.1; 6.02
